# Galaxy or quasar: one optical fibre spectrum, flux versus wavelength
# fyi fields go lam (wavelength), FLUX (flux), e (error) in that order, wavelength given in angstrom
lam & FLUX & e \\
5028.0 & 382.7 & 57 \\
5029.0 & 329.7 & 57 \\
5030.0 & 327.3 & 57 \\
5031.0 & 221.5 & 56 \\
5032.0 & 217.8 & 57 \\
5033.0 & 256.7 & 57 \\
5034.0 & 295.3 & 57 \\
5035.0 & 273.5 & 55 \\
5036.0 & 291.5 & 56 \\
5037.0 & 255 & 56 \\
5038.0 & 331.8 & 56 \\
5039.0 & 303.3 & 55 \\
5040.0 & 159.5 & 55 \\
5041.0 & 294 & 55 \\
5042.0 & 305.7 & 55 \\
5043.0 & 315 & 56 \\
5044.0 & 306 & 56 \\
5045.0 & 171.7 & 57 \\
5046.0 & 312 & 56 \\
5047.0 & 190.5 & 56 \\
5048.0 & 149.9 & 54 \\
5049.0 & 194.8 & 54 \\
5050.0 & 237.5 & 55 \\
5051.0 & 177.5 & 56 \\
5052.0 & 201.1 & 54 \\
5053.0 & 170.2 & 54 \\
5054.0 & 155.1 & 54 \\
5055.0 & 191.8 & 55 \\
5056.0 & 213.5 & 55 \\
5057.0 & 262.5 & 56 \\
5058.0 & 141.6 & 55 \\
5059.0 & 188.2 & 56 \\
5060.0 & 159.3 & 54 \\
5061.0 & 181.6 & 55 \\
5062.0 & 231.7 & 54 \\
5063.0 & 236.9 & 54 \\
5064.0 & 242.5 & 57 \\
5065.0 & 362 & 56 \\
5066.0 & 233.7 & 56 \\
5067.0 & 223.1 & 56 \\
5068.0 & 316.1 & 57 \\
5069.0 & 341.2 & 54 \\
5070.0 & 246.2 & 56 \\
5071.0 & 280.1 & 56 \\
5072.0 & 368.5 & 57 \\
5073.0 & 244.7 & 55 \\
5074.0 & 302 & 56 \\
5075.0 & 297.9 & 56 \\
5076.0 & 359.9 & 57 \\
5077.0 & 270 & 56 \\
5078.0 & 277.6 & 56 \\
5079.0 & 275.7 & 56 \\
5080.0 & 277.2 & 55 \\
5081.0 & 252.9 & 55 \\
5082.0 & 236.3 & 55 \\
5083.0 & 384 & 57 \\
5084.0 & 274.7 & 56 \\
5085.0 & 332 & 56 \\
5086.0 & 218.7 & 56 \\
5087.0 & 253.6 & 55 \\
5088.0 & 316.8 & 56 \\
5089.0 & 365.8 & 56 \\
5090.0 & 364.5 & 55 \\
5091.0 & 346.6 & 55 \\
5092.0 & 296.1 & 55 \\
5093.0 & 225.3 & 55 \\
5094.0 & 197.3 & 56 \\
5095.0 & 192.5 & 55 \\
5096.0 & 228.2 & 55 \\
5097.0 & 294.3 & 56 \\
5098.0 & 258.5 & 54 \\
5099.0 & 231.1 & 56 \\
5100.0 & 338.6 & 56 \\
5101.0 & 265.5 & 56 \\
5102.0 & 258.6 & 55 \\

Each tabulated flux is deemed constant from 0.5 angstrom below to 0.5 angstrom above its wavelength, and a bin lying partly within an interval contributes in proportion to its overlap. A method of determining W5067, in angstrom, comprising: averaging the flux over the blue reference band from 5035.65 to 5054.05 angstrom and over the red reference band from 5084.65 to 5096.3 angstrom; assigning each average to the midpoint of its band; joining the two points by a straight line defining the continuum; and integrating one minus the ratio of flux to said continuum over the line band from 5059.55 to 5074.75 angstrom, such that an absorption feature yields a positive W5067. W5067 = -0.4 angstrom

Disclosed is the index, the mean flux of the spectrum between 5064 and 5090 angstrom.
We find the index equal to 293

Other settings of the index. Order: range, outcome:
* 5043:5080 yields 244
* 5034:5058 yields 237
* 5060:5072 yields 263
